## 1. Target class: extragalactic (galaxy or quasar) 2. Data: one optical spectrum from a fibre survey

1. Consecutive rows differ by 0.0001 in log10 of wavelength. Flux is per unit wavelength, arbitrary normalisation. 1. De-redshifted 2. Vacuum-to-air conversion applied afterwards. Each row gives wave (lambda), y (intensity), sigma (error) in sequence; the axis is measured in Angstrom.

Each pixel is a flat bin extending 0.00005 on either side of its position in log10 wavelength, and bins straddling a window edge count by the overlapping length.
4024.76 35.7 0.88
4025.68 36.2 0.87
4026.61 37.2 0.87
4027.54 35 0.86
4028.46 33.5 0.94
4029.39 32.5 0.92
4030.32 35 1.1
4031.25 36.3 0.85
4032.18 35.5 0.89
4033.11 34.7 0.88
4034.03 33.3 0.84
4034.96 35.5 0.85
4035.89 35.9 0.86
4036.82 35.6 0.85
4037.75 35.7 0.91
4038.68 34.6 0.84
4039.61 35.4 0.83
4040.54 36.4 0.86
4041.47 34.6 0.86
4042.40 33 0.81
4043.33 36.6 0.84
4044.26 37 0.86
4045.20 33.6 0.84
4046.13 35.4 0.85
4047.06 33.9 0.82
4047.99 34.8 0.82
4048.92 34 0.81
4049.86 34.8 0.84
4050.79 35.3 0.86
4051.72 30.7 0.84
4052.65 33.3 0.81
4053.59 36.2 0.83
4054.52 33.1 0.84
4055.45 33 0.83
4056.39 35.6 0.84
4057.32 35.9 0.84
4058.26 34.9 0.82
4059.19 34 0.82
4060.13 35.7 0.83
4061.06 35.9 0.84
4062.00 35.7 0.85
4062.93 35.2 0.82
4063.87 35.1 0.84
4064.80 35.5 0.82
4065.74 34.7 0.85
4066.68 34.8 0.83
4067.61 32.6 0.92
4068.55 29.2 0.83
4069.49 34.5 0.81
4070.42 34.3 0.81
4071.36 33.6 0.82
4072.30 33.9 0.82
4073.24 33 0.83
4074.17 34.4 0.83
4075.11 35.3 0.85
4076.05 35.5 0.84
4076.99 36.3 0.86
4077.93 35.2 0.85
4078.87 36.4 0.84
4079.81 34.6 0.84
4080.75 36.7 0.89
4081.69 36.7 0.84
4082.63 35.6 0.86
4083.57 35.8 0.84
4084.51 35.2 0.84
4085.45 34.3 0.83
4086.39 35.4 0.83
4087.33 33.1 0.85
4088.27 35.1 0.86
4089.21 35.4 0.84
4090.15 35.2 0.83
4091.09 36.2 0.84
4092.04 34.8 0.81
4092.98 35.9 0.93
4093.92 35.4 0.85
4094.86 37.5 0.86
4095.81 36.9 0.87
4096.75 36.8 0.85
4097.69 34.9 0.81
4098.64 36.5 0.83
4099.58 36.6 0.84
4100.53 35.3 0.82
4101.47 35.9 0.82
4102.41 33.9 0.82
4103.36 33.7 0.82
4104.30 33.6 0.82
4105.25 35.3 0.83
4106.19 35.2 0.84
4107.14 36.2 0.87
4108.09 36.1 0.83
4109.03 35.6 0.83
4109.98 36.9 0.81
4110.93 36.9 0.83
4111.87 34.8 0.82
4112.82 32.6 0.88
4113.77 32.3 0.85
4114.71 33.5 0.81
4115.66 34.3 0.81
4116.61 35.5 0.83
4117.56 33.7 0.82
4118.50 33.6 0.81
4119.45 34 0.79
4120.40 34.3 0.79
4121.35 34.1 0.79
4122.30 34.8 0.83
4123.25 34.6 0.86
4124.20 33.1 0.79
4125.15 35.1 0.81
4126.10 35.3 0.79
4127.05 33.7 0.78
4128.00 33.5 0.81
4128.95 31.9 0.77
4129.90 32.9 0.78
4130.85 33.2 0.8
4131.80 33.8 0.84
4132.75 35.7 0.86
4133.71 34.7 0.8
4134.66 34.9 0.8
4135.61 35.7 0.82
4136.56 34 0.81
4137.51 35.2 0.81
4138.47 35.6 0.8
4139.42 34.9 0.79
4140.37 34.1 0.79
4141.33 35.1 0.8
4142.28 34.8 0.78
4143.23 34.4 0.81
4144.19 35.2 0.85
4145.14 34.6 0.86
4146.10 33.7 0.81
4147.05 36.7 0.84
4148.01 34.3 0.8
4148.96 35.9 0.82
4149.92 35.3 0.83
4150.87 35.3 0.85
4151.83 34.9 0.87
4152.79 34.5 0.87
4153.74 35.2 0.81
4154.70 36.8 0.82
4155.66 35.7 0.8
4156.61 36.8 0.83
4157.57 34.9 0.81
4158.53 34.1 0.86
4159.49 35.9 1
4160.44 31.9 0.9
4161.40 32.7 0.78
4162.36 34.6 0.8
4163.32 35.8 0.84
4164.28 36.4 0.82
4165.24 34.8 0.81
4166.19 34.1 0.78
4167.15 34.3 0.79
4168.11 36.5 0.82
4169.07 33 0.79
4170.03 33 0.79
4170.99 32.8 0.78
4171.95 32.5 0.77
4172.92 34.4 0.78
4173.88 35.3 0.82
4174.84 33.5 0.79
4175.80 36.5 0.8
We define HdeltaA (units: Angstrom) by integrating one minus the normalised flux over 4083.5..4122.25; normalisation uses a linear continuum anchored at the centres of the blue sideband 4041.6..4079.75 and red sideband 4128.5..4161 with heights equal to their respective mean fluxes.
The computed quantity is -0.5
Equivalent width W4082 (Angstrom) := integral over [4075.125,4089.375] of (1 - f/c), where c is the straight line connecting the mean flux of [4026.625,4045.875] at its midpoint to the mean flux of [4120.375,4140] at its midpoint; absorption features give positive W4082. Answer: -0.30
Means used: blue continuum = 35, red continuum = 34.3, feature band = 35.4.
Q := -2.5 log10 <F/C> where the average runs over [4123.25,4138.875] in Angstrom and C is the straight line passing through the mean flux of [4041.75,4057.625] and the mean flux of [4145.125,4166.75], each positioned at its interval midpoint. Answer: 0.02 mag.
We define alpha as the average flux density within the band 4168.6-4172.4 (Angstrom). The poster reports 32.8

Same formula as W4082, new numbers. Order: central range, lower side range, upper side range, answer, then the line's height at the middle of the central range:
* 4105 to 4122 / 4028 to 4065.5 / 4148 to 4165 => 0.1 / 35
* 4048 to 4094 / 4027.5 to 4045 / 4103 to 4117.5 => 0.2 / 34.9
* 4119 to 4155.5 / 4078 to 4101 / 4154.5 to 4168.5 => 0.6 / 35.2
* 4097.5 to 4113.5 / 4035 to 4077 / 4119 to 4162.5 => -0.3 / 34.6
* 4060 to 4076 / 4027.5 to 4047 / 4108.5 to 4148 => 0.2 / 34.8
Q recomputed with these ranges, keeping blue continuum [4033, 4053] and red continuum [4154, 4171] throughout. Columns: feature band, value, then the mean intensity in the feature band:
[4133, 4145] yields -0.005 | 34.9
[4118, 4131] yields 0.027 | 33.9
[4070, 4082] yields -0.009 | 35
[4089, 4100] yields -0.039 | 36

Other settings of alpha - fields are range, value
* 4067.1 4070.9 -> 32.7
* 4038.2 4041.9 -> 35.3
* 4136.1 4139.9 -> 34.9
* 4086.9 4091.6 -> 35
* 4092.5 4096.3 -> 36.5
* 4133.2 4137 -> 34.8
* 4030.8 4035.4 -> 35.1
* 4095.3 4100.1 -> 36.3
